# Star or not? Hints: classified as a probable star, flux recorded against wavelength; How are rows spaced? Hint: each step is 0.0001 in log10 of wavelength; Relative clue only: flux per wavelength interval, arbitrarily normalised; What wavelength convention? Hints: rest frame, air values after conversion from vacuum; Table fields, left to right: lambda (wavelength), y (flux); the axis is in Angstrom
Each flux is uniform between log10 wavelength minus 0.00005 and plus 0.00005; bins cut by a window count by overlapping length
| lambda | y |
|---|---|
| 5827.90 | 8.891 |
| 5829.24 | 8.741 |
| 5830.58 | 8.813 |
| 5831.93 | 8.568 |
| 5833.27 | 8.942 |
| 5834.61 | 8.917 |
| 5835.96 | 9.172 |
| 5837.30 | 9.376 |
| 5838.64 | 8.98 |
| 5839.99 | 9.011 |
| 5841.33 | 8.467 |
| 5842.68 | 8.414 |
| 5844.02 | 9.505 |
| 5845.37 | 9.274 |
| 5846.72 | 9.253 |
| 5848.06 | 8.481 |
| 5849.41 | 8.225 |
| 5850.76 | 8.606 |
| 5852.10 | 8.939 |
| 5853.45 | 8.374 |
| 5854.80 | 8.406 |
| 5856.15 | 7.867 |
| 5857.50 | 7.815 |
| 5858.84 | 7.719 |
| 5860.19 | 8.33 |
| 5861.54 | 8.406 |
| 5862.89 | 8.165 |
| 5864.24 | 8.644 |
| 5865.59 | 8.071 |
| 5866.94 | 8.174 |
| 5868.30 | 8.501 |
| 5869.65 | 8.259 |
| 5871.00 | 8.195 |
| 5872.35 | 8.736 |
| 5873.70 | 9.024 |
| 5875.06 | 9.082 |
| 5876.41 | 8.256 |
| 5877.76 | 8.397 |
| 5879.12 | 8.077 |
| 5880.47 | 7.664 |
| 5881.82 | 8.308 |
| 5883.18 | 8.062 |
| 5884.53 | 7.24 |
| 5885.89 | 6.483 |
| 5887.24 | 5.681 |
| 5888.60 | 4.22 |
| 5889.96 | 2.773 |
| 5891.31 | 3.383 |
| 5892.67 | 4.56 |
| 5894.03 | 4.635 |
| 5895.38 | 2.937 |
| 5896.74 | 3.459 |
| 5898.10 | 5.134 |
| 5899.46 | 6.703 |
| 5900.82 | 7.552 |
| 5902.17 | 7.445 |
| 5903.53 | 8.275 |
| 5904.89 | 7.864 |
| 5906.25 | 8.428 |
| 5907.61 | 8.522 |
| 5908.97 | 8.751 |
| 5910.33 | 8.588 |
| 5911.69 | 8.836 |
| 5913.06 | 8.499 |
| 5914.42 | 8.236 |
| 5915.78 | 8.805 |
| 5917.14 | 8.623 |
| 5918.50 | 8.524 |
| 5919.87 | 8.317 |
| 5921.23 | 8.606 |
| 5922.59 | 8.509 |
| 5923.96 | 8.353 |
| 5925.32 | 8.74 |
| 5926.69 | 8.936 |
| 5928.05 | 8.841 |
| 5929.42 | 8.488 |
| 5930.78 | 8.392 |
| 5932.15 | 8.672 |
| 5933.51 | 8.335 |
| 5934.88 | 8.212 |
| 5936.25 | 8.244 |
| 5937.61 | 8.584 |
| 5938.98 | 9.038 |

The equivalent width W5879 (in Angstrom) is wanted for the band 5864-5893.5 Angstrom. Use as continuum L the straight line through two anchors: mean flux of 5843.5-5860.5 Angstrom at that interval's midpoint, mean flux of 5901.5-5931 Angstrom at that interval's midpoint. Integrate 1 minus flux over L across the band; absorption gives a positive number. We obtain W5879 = 4.4 Angstrom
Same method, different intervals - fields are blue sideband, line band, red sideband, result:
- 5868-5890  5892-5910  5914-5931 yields 3.53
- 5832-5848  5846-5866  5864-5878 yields 0.85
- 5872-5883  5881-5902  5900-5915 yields 7.23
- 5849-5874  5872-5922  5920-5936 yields 7.36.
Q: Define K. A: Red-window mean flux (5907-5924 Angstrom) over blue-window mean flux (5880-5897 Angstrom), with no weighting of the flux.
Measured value 1.60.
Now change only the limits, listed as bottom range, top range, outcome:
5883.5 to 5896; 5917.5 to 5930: 1.80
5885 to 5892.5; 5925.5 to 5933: 1.89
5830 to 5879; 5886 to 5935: 0.85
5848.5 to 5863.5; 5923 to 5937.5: 1.03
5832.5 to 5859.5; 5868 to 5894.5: 0.80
